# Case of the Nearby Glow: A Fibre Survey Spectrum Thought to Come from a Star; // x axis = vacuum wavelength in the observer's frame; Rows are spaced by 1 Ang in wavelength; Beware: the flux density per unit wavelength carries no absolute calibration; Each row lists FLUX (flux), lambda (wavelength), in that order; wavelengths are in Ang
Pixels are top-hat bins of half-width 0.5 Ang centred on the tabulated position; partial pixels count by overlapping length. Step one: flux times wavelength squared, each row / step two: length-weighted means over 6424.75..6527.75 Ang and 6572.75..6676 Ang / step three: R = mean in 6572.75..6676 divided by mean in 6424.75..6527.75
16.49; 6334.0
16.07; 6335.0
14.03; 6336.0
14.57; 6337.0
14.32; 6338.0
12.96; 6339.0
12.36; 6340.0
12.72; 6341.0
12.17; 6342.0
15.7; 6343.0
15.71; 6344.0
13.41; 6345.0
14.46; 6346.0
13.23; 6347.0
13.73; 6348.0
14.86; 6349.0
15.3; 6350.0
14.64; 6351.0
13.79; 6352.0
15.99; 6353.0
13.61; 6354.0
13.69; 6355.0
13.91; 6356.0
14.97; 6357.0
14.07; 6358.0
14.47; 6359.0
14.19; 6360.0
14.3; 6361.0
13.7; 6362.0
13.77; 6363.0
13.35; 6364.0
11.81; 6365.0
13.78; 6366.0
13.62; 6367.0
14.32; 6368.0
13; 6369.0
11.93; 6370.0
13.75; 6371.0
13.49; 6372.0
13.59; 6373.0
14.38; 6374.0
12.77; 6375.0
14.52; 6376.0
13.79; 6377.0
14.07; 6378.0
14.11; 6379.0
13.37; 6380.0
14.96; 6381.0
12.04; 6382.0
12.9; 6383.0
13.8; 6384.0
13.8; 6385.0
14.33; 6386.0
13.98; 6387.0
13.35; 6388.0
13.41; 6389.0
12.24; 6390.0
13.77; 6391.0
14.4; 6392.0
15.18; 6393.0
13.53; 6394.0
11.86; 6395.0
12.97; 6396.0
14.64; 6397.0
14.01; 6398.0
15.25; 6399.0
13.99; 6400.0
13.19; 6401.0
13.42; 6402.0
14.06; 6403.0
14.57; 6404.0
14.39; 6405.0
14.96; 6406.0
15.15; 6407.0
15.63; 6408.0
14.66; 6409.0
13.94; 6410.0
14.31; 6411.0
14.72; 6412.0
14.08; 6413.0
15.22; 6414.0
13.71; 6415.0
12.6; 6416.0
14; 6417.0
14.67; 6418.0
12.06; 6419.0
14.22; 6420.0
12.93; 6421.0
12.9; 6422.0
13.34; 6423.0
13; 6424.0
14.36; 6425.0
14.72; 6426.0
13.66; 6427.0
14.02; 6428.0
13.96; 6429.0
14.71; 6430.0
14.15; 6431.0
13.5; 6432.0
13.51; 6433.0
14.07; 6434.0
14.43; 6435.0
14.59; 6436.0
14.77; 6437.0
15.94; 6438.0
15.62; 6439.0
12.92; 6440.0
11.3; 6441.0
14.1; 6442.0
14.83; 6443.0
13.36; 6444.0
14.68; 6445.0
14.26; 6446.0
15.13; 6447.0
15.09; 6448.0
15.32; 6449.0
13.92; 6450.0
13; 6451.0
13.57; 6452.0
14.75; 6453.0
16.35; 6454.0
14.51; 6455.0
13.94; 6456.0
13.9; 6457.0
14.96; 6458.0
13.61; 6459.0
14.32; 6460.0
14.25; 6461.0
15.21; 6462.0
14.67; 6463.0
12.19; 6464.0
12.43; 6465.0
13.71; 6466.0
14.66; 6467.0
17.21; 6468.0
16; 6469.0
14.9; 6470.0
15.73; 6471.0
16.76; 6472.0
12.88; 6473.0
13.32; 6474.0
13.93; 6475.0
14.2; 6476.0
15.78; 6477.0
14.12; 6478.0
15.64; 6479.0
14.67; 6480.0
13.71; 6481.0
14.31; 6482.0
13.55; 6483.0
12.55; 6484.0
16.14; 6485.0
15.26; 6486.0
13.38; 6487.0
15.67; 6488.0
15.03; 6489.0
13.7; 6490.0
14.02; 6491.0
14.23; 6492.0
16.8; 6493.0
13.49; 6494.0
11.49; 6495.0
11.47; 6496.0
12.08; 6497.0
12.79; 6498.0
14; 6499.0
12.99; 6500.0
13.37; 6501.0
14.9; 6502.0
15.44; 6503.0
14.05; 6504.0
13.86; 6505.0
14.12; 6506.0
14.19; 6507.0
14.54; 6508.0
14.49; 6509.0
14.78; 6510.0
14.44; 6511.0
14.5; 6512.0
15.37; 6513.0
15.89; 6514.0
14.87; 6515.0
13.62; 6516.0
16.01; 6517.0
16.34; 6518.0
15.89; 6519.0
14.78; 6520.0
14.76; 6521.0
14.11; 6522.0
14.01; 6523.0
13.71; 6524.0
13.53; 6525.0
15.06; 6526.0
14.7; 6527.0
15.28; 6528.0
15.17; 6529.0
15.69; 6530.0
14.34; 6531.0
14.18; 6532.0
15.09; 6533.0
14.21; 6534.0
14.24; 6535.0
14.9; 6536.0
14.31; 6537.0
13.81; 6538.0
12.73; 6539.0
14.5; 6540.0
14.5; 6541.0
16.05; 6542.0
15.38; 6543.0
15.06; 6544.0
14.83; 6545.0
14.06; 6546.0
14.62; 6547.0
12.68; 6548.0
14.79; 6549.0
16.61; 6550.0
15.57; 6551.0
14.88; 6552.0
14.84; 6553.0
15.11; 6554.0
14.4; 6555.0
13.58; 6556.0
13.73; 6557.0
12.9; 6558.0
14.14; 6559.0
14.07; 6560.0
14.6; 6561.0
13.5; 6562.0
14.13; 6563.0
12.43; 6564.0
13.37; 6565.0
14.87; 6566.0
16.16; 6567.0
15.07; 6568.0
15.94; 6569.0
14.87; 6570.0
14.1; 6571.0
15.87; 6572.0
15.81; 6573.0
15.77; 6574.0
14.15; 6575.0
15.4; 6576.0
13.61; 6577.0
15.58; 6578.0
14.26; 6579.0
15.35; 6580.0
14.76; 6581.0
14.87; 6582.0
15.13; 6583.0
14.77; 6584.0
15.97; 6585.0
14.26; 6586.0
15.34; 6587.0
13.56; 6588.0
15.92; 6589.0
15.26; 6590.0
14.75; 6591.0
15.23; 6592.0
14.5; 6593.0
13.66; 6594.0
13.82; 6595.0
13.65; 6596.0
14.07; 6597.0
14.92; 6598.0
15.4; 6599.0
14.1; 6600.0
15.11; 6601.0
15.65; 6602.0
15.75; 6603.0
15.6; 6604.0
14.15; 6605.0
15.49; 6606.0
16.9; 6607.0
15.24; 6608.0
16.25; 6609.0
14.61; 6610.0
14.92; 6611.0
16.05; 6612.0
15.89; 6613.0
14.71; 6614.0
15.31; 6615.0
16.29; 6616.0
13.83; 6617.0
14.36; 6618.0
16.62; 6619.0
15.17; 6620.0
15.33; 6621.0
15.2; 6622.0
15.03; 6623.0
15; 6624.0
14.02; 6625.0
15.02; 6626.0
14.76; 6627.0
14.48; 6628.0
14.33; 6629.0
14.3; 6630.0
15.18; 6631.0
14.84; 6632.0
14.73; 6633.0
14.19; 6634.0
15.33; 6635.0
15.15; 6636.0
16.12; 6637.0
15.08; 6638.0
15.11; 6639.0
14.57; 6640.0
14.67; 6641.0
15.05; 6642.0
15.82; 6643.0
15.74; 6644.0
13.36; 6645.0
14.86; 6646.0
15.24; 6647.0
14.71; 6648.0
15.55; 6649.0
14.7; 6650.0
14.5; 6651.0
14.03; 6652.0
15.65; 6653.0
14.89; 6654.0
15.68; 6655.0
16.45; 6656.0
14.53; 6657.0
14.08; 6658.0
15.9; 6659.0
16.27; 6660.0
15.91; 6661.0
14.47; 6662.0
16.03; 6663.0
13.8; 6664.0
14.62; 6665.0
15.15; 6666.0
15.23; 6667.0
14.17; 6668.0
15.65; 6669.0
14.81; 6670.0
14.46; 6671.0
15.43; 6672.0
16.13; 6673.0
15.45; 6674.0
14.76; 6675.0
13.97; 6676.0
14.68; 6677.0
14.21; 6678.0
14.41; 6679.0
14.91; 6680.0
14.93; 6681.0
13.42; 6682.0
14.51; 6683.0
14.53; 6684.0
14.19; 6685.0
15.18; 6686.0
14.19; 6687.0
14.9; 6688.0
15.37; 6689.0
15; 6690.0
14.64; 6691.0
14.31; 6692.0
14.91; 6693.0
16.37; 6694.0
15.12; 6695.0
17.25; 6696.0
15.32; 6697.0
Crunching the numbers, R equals 1.09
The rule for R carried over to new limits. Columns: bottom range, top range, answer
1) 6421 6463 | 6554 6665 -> 1.10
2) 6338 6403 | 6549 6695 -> 1.17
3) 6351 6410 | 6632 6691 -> 1.17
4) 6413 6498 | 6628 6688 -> 1.12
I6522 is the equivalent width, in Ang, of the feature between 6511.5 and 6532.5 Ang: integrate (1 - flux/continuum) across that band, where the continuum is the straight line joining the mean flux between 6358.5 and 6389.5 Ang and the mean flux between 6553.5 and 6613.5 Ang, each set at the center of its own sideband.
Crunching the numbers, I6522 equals -0.6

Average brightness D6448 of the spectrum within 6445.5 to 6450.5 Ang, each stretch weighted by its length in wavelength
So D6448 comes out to 14.7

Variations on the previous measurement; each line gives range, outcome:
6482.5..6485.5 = 14.1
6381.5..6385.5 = 13.1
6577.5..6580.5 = 15.1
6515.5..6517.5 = 14.8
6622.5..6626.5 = 14.8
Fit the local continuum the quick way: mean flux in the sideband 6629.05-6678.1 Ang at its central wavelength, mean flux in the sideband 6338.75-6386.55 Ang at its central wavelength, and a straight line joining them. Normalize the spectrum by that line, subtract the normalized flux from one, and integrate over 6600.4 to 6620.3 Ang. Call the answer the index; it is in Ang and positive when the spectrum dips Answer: -0.8 Ang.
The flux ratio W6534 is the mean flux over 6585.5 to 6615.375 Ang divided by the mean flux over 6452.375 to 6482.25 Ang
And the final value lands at 1.03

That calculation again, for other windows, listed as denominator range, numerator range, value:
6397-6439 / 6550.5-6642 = 1.05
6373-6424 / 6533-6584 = 1.05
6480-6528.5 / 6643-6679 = 1.05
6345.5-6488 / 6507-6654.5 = 1.05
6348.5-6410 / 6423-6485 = 1.03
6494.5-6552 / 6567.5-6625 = 1.04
